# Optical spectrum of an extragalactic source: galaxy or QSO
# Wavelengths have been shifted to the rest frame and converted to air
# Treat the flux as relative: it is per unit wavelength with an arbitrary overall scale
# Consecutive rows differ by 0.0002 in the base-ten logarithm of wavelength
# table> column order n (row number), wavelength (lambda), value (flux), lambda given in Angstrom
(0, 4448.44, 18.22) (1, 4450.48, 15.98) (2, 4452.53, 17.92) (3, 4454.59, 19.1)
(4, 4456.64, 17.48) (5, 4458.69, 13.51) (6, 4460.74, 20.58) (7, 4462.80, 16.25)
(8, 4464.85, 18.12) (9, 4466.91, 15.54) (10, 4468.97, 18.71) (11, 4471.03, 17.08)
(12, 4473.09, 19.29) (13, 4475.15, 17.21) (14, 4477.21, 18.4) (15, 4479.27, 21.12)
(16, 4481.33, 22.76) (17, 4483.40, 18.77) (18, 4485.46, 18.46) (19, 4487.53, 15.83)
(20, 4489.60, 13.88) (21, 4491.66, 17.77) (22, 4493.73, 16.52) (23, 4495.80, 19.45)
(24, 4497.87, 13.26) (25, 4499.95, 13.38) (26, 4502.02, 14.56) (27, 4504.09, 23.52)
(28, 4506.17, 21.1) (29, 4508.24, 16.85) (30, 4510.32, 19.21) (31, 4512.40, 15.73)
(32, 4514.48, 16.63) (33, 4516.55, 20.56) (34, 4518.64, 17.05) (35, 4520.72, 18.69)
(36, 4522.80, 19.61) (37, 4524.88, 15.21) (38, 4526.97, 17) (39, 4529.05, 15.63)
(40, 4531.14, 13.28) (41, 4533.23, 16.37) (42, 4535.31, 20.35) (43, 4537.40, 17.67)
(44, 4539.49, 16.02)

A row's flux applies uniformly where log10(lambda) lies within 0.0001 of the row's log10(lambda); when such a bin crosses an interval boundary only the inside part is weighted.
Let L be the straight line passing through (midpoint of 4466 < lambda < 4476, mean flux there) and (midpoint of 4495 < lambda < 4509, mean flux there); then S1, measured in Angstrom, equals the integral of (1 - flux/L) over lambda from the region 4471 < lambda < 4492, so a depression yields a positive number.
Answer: -0.9 Angstrom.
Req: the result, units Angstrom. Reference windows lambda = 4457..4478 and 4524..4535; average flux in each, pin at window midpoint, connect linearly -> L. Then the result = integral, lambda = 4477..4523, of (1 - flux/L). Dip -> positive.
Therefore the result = -3.7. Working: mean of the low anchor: 17.5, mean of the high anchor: 15.8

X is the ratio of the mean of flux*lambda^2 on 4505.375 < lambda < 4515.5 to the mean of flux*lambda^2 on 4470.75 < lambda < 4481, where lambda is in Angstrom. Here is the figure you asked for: 1.0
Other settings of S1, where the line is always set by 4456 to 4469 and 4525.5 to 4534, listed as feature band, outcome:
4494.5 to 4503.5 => 0.3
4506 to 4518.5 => -1.7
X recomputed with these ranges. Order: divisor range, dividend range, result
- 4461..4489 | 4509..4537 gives 0.97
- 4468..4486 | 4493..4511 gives 0.93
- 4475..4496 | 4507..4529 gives 0.98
